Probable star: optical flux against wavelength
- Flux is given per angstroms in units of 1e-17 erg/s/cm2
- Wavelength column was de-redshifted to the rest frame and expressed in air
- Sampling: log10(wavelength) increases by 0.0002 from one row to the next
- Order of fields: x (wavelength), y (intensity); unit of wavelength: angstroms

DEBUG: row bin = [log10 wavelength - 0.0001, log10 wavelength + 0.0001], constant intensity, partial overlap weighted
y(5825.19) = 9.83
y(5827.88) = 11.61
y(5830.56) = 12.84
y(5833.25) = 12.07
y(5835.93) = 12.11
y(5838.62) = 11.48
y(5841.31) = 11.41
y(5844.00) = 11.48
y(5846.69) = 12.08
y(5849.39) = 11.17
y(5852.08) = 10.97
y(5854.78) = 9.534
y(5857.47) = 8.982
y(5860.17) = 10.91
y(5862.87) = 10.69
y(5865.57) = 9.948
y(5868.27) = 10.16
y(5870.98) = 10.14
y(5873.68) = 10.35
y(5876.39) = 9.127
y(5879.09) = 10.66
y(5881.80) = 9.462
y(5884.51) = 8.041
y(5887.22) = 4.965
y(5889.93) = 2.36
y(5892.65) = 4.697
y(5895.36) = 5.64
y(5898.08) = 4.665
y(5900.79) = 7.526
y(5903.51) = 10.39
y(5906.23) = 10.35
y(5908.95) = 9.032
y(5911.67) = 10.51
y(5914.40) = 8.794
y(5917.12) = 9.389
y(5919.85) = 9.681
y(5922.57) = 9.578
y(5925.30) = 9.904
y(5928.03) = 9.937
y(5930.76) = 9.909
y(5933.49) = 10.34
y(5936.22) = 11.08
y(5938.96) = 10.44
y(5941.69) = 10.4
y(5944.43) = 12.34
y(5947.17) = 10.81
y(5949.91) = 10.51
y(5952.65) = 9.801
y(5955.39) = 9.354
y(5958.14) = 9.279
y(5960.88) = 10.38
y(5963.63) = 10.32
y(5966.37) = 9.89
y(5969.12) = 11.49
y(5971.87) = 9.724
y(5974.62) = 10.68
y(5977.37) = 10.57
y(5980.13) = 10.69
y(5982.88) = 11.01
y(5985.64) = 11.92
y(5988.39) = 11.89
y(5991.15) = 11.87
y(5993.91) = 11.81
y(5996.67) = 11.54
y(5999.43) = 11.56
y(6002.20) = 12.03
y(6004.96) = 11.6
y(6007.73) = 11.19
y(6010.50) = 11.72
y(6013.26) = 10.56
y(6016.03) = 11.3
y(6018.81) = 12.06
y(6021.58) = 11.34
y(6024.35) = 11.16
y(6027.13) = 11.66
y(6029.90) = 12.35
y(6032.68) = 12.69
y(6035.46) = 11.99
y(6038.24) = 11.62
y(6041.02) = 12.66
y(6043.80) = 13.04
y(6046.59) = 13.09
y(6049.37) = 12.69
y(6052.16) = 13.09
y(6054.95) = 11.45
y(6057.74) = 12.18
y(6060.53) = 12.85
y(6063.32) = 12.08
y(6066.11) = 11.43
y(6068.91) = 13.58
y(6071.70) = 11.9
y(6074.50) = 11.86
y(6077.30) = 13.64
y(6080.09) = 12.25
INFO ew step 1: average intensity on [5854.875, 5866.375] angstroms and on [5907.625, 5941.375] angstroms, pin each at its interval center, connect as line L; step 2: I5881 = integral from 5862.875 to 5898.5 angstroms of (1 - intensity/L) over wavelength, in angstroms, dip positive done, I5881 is 7.6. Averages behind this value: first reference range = 10.1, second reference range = 9.9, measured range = 7.9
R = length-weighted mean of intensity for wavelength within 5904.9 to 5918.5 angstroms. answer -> 9.61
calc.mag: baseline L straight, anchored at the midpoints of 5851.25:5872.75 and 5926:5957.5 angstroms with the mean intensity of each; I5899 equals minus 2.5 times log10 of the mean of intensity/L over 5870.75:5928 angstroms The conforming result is 0.23 mag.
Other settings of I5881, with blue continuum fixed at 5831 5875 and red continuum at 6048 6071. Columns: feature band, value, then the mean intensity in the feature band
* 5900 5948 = 5.7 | 10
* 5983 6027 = 1.6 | 11.6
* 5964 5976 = 1.3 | 10.4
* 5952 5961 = 1.6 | 9.6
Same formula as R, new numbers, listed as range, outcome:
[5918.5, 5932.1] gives 9.81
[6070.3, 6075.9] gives 11.9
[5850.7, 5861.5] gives 10.1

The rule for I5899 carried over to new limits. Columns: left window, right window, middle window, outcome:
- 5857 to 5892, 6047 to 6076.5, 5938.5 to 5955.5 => -0.04 mag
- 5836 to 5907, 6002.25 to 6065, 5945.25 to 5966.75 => 0.06 mag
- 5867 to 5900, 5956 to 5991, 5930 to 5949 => -0.14 mag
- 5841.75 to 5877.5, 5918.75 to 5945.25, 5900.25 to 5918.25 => 0.09 mag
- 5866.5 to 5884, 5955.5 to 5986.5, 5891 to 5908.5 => 0.36 mag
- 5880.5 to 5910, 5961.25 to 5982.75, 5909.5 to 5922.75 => -0.20 mag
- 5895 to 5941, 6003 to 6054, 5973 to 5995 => -0.03 mag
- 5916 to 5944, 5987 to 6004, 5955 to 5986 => 0.07 mag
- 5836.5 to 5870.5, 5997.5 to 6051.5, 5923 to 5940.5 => 0.11 mag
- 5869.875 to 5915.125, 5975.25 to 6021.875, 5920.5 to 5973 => -0.06 mag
